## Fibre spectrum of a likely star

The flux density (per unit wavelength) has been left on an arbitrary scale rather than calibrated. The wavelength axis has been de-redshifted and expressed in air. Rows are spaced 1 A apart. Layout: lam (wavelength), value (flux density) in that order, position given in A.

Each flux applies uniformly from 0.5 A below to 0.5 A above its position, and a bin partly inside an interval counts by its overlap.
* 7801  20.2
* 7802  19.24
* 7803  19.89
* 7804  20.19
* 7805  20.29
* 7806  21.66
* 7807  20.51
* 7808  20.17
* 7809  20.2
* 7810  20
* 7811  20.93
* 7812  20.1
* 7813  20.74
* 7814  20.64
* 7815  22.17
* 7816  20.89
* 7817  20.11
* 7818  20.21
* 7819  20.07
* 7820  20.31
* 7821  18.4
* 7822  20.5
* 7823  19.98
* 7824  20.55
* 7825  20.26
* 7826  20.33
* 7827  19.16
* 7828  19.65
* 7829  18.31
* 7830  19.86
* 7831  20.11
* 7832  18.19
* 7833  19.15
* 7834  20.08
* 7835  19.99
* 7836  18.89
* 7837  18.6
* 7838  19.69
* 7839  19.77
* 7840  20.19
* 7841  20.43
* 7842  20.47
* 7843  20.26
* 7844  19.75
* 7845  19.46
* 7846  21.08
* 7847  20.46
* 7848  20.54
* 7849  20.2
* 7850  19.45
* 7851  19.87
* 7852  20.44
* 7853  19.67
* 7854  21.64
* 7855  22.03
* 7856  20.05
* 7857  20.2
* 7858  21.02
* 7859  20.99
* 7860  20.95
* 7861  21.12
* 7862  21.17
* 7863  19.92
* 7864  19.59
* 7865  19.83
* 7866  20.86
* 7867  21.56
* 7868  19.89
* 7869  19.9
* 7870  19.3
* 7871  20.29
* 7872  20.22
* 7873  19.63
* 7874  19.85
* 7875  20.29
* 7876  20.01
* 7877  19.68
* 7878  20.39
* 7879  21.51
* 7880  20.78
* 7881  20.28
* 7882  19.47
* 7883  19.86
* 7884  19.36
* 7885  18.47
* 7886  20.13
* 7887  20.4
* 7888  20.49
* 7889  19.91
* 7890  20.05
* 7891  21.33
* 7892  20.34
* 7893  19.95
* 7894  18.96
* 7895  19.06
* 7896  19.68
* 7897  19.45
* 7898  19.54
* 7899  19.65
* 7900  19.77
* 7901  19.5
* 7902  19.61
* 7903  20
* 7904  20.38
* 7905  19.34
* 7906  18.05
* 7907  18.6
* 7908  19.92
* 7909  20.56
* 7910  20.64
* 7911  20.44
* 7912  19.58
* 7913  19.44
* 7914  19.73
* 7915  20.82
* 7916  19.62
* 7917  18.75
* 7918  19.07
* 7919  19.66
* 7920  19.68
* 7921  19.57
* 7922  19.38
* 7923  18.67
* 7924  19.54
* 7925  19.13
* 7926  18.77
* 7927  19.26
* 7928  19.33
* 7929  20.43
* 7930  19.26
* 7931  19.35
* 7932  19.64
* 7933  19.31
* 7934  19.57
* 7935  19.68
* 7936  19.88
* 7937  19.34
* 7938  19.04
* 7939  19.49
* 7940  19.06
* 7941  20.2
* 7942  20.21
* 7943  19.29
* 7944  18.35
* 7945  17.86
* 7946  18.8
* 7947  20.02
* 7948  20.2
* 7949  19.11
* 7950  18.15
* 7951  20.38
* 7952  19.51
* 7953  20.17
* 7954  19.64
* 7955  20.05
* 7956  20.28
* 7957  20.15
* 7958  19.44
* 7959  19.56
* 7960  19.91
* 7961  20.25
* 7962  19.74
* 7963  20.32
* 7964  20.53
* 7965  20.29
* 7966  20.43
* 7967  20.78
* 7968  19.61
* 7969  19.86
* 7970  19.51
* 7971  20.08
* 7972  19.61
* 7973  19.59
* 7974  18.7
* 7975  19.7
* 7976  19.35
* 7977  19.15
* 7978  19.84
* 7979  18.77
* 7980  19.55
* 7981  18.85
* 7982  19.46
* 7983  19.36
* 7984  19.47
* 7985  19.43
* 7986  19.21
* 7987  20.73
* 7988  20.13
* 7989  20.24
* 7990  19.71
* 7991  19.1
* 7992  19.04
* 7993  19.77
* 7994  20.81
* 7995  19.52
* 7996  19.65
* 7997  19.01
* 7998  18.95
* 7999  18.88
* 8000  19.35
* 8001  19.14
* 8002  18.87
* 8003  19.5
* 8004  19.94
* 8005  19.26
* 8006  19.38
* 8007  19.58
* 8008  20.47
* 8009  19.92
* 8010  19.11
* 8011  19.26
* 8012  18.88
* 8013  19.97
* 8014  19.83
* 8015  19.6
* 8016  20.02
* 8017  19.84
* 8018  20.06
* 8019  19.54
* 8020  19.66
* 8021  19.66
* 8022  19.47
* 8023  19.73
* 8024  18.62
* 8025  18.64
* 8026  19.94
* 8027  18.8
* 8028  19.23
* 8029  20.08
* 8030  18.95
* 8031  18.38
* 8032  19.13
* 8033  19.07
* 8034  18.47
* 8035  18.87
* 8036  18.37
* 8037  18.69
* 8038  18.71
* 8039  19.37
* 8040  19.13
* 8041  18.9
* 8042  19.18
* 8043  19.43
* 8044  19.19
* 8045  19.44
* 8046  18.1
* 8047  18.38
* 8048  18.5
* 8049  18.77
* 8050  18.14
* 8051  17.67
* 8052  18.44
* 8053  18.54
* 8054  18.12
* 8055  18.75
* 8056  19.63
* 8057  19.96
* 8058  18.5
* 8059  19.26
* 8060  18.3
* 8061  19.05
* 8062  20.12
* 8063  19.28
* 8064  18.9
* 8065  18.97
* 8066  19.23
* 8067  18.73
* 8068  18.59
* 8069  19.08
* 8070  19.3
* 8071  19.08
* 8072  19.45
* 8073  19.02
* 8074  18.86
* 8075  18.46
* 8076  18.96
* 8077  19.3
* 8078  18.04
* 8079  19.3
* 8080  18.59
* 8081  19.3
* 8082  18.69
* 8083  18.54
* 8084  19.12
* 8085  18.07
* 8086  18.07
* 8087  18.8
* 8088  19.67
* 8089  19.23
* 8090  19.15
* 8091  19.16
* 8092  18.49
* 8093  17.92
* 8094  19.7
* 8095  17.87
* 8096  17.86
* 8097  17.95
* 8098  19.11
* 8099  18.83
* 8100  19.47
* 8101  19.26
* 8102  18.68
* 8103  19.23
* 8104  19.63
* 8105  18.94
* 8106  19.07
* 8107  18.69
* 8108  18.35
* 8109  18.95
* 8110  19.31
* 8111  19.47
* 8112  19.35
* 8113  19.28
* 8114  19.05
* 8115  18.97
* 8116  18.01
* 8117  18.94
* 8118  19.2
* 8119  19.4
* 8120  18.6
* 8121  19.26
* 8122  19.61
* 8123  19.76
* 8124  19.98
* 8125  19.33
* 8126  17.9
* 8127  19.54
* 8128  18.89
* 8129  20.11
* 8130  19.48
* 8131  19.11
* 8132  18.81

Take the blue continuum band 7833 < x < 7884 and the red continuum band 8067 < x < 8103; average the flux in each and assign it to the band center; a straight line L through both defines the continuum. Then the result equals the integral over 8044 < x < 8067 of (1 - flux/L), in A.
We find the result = 0.2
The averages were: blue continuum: 20.2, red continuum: 18.8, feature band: 18.8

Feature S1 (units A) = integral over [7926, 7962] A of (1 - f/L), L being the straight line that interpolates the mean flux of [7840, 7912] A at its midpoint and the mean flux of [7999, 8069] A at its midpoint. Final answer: 0.3 A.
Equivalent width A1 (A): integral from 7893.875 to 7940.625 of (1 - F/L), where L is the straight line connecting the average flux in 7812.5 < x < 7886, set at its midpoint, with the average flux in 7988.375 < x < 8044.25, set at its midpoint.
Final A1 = 0.68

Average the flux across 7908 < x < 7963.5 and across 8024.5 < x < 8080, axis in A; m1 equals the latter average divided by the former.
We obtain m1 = 0.97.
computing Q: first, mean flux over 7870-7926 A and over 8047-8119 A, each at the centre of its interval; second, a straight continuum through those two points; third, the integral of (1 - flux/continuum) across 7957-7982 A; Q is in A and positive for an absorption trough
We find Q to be -0.4 A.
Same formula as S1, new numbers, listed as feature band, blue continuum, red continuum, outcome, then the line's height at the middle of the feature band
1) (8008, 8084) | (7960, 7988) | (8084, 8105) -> 0.47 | 19.2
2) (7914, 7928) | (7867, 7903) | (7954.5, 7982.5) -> 0.33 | 19.9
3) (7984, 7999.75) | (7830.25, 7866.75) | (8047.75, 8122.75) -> -0.16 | 19.4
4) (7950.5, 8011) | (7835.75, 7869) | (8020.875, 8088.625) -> -0.75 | 19.4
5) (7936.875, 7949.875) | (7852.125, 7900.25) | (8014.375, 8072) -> 0.30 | 19.7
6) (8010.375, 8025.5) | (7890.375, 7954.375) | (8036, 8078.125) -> -0.34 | 19.1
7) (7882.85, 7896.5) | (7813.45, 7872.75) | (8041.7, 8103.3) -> 0.02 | 19.9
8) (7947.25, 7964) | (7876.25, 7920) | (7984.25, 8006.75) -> -0.15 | 19.6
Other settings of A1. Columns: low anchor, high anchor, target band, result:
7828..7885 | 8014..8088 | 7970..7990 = -0.15 A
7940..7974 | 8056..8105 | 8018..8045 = 0.14 A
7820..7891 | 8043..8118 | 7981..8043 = -0.48 A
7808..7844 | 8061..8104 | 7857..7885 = -0.66 A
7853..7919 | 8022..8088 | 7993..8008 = -0.15 A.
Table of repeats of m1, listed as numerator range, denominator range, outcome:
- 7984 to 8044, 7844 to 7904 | 0.96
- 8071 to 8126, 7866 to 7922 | 0.95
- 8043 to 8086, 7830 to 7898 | 0.94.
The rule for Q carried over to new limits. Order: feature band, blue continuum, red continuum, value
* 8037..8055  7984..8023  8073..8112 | 0.50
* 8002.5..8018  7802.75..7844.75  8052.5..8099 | -0.39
